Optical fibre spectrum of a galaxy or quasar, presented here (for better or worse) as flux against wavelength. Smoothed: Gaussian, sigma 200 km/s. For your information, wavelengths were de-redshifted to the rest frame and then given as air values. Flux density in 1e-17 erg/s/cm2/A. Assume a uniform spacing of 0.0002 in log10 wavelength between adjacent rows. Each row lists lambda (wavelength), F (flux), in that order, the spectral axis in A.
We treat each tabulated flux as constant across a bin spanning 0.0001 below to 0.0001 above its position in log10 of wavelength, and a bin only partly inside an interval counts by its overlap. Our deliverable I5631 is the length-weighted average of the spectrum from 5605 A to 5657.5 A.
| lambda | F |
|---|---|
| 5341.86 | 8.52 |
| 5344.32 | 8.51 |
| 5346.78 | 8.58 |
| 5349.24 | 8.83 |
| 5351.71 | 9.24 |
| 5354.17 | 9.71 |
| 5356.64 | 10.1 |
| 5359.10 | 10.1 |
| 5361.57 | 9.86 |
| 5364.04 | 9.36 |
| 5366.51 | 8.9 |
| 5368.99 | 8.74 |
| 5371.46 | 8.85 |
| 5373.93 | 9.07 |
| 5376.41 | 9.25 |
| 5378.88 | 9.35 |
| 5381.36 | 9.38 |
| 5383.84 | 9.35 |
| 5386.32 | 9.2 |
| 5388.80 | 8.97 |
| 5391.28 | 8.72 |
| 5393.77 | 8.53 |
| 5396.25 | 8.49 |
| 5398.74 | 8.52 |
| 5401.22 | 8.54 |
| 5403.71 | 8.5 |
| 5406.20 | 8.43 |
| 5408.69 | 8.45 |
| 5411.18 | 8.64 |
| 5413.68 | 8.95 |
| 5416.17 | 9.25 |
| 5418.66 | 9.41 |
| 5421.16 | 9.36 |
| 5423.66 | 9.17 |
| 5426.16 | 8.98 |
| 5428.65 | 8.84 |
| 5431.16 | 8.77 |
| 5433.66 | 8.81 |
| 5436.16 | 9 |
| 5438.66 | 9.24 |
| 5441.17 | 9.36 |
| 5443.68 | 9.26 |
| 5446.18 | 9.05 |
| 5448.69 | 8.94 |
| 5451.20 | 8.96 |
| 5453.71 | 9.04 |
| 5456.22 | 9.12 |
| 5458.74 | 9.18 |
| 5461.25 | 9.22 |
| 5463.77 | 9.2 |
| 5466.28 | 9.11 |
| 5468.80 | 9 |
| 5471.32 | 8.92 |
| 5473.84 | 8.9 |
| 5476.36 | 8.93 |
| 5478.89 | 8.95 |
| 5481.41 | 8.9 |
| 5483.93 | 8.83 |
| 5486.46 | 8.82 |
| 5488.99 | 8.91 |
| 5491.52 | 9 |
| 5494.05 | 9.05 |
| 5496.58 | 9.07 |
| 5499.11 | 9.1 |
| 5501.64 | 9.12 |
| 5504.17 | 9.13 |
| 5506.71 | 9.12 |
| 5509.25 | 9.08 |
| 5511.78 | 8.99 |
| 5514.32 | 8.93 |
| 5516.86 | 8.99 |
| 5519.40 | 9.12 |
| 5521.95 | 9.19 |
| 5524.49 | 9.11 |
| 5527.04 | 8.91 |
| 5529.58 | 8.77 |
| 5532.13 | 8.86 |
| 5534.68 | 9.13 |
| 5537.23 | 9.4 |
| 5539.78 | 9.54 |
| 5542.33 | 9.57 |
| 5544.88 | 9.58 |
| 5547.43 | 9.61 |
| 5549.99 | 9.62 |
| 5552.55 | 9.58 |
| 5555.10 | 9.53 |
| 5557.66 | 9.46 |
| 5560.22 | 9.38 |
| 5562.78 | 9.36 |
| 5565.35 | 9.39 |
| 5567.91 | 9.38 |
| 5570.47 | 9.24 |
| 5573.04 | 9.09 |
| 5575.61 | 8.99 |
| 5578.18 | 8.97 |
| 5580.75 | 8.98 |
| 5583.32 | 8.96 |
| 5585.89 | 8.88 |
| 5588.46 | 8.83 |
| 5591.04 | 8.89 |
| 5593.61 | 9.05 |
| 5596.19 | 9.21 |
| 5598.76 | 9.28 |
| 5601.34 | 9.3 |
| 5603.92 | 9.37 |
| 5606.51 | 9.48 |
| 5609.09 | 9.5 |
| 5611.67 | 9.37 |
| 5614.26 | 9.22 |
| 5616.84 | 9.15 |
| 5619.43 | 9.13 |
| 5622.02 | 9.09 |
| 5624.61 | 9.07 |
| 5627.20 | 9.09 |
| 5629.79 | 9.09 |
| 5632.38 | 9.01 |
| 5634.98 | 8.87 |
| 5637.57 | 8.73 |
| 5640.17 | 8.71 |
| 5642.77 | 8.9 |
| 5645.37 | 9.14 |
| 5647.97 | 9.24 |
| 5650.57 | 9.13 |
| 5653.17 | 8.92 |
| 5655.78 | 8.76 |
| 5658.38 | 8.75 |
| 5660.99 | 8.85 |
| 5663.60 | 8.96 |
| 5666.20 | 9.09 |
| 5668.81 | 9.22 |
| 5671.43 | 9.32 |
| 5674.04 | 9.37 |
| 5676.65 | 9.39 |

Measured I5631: 9.08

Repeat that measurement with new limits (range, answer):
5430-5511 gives 9.04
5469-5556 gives 9.12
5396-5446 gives 8.91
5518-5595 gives 9.21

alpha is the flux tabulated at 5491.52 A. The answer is 9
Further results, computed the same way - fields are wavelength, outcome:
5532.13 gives 8.86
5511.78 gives 8.99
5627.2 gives 9.09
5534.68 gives 9.13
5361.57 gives 9.86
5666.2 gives 9.09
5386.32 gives 9.2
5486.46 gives 8.82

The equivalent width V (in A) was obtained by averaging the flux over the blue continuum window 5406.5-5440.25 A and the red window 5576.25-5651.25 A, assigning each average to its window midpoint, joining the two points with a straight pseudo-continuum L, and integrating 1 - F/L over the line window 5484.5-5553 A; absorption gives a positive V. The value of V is -0.89 A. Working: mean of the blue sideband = 8.98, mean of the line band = 9.15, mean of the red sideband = 9.09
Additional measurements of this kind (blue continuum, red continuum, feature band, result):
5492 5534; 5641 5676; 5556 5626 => -1.1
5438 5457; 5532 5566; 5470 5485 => 0.5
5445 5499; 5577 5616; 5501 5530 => 0.0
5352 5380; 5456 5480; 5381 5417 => 2.0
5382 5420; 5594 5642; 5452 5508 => -0.6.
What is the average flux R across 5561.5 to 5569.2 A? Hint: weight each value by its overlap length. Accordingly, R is 9.38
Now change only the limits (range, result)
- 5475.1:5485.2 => 8.9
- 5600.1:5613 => 9.4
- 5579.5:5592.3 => 8.91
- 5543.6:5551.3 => 9.6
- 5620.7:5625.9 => 9.08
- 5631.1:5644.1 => 8.84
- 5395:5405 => 8.52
